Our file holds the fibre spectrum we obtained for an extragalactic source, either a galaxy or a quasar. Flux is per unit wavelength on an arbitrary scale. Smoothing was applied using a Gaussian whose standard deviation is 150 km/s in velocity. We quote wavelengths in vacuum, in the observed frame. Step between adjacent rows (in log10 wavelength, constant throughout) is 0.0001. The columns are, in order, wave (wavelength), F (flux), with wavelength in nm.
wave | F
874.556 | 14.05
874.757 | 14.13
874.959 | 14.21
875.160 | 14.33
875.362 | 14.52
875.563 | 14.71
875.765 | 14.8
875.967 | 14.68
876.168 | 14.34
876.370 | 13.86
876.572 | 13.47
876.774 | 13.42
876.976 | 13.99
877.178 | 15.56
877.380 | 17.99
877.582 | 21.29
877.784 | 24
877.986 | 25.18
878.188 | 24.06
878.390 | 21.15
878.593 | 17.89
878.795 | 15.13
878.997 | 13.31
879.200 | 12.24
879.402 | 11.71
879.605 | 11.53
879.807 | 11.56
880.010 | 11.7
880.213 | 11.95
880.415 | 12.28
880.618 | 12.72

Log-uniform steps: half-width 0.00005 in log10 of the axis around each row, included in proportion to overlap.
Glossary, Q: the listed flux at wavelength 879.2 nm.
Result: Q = 12.24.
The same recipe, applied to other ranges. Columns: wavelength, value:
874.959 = 14.21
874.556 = 14.05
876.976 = 13.99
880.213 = 11.95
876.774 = 13.42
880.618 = 12.72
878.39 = 21.15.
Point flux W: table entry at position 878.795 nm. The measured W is 15.13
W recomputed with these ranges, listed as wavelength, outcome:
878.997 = 13.31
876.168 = 14.34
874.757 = 14.13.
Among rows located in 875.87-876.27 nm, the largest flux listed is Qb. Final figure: 14.68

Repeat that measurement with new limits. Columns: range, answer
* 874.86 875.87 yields 14.8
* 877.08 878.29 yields 25.18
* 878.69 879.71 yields 15.13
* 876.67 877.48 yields 17.99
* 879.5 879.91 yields 11.56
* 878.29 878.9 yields 21.15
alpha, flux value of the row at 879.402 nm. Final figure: 11.71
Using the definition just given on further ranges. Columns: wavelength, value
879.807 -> 11.56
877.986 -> 25.18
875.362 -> 14.52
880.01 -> 11.7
